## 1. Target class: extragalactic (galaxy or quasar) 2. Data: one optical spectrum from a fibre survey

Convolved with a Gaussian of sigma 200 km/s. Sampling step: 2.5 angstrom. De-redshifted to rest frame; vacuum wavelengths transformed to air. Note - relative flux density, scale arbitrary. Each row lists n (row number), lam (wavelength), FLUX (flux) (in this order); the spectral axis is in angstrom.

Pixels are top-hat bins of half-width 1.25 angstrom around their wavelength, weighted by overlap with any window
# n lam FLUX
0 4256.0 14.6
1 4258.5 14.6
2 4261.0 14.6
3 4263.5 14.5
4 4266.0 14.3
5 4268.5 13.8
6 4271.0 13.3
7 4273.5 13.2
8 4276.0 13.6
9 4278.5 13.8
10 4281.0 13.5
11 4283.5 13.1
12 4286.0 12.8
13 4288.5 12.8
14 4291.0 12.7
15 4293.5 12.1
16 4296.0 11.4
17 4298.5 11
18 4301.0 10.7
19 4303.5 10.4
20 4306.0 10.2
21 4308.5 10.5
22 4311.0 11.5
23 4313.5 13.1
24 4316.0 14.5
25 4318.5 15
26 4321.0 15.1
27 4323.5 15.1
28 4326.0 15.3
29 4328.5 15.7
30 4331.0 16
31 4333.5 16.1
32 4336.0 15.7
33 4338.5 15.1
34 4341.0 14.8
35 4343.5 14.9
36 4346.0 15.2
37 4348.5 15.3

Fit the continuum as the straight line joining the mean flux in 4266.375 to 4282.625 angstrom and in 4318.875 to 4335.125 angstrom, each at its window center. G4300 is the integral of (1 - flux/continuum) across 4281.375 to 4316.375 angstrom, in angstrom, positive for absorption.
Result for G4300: 6.21 angstrom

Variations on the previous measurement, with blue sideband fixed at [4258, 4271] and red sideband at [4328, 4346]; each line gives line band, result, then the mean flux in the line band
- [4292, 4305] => 3.22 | 11.1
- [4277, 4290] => 1.21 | 13.2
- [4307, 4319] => 1.85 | 12.7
